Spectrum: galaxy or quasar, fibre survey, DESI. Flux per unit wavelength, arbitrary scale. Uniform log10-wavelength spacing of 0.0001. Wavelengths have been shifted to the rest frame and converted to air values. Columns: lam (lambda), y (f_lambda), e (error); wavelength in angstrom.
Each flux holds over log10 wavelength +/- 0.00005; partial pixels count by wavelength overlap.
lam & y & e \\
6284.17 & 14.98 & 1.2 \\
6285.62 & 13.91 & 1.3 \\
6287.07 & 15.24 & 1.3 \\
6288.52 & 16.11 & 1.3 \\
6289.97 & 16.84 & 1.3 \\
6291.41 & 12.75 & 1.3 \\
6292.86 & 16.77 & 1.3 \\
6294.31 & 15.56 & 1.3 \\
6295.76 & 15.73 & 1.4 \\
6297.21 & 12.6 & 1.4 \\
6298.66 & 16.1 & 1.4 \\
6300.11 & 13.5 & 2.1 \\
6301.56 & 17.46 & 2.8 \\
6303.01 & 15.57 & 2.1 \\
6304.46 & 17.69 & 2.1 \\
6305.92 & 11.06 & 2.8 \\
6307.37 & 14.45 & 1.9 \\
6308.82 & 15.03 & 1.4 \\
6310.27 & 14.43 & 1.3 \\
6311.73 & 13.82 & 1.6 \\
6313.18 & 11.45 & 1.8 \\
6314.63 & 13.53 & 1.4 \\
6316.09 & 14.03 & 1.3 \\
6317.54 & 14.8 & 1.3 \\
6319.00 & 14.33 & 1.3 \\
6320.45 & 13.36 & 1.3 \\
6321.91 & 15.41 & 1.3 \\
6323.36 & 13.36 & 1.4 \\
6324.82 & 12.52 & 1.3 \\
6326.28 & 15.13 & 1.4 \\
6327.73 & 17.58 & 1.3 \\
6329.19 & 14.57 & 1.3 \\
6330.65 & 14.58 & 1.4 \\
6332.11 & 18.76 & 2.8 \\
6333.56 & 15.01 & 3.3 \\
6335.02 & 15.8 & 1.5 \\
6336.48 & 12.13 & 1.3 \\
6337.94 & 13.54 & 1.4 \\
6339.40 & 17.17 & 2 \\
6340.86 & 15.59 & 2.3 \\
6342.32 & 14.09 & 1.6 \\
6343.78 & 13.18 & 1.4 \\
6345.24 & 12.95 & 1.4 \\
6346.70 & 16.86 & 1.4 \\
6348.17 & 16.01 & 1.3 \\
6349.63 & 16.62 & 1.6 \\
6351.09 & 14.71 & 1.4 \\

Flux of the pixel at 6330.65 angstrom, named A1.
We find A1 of 14.58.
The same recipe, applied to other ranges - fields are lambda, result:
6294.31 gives 15.56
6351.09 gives 14.71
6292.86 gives 16.77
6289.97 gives 16.84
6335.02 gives 15.8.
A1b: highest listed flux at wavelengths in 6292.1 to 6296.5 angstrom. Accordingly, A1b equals 16.77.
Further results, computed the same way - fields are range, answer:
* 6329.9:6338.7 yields 18.76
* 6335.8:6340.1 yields 17.17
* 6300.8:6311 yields 17.69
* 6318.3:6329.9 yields 17.58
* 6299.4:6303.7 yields 17.46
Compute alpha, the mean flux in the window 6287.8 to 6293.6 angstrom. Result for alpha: 15.6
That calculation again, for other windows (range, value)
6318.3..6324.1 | 14.1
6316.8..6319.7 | 14.6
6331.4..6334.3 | 16.9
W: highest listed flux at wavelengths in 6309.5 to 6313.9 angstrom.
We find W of 14.43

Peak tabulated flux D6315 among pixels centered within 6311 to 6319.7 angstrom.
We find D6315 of 14.8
